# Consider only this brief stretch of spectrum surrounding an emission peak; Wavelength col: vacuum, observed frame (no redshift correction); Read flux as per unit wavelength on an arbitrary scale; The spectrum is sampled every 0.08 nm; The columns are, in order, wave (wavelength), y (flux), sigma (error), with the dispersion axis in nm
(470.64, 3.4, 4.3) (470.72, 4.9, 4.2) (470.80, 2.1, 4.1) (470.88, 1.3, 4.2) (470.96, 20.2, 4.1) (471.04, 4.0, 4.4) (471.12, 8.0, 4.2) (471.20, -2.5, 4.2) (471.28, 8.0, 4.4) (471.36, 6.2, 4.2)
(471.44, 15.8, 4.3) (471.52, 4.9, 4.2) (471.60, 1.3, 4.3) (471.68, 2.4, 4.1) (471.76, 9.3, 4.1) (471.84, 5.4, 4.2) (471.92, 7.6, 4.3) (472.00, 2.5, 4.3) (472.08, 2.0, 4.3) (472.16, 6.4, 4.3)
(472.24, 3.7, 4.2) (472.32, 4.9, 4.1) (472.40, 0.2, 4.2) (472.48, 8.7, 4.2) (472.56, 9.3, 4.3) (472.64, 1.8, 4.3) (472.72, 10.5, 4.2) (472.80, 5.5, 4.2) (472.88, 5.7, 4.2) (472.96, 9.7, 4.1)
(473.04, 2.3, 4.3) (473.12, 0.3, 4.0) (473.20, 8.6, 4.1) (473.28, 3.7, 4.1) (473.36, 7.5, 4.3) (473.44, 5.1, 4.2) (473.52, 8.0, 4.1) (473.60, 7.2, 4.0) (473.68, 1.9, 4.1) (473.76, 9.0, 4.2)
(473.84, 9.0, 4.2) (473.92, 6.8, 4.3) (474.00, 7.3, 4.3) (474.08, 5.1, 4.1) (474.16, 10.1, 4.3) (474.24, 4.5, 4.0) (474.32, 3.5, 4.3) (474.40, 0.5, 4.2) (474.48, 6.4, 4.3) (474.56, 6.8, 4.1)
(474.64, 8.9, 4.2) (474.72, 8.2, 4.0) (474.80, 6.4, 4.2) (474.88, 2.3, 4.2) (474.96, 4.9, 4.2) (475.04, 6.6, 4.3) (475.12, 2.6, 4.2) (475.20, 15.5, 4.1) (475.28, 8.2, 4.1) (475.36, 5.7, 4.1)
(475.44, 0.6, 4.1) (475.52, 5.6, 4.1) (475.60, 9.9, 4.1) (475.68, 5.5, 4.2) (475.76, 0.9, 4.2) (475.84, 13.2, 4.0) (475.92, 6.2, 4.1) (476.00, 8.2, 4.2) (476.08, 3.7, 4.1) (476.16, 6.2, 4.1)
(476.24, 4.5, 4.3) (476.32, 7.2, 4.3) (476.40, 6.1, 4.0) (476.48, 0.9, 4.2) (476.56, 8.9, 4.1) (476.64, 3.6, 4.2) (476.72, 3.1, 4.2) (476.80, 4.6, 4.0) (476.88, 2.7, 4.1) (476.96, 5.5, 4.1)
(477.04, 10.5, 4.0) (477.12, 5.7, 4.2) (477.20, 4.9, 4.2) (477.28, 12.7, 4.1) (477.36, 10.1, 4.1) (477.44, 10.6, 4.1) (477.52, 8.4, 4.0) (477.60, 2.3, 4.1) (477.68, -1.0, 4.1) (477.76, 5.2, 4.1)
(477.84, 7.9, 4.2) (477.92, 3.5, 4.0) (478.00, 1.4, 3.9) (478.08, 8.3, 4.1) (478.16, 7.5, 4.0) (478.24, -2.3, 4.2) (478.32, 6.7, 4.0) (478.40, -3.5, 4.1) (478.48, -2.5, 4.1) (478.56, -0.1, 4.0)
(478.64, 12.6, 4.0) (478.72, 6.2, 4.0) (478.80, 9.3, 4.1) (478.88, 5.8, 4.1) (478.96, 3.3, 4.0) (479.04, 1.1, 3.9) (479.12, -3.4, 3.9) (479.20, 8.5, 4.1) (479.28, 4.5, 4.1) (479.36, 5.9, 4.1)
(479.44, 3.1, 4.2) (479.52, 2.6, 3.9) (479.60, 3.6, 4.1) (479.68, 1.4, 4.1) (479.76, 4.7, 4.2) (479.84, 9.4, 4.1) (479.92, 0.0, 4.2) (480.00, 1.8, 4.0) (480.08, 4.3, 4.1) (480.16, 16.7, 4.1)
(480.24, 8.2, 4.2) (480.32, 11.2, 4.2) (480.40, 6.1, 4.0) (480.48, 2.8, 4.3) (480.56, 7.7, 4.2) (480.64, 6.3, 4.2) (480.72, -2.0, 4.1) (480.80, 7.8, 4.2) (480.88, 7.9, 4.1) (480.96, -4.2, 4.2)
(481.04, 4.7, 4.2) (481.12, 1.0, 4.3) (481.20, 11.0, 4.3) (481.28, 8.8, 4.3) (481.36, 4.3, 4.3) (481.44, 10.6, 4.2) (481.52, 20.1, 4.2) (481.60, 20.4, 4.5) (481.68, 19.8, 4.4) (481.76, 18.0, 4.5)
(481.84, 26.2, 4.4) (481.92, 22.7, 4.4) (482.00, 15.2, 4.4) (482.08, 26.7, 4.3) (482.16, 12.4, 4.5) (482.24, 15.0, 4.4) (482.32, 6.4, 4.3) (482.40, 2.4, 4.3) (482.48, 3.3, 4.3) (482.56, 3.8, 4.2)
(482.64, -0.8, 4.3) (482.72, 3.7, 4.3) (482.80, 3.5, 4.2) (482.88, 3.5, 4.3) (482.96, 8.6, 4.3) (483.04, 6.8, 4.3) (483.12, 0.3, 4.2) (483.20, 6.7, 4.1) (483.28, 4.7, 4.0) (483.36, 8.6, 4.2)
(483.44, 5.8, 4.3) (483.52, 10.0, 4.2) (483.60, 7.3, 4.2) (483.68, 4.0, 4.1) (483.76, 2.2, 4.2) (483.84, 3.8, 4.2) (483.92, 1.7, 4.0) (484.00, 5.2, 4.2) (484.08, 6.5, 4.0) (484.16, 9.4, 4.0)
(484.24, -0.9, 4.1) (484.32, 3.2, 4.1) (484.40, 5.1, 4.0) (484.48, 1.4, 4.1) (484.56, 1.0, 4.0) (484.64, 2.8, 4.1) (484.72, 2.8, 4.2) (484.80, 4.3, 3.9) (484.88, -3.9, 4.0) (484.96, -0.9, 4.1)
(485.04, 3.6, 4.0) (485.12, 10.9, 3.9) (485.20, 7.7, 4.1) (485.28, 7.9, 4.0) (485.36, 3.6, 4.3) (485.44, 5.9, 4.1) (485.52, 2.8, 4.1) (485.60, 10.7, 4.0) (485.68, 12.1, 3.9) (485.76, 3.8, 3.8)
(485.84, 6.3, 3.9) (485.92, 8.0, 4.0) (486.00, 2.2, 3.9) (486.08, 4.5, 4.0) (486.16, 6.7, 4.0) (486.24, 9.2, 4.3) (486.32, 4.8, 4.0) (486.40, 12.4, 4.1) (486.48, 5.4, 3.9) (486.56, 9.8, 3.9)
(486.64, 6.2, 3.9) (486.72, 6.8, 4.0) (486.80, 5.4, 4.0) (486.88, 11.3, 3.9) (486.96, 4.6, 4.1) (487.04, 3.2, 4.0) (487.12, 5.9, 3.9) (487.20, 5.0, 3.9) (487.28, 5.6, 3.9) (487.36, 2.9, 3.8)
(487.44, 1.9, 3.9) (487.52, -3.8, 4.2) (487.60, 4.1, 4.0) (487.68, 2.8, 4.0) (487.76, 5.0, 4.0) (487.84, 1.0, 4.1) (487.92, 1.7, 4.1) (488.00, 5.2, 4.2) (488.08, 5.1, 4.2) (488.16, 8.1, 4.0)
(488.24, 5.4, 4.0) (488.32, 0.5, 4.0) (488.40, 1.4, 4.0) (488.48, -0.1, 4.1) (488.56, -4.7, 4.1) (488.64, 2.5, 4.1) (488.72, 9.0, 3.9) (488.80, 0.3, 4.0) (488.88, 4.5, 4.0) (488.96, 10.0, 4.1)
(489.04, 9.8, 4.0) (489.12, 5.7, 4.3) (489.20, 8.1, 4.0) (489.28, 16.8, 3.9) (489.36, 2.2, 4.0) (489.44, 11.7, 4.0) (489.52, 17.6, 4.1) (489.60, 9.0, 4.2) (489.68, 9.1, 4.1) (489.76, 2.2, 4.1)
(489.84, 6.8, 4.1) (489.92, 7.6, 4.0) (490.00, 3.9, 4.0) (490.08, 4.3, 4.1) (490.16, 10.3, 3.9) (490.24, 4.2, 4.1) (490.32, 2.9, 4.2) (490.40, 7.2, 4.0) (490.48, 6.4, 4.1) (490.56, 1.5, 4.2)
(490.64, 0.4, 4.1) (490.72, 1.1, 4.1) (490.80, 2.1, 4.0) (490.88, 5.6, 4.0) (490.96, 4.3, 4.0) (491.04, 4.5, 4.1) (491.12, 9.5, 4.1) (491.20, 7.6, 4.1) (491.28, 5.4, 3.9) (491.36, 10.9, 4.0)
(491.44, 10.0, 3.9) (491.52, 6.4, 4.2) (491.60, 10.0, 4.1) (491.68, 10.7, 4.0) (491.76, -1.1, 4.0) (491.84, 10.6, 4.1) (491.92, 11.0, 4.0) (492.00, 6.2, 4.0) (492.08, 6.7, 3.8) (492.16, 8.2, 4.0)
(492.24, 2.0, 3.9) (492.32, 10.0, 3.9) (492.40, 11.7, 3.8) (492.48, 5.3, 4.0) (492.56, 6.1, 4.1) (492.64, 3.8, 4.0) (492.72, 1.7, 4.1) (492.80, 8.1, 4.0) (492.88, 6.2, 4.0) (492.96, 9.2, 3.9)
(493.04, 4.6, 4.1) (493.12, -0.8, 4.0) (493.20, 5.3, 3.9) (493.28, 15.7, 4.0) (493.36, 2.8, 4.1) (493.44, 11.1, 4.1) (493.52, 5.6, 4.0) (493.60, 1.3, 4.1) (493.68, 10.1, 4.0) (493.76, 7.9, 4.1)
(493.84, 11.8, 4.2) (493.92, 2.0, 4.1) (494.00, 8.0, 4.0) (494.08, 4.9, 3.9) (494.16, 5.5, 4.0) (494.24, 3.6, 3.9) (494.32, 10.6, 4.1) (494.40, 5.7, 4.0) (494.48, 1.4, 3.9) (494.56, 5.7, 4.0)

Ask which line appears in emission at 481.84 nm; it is [O II] 3727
